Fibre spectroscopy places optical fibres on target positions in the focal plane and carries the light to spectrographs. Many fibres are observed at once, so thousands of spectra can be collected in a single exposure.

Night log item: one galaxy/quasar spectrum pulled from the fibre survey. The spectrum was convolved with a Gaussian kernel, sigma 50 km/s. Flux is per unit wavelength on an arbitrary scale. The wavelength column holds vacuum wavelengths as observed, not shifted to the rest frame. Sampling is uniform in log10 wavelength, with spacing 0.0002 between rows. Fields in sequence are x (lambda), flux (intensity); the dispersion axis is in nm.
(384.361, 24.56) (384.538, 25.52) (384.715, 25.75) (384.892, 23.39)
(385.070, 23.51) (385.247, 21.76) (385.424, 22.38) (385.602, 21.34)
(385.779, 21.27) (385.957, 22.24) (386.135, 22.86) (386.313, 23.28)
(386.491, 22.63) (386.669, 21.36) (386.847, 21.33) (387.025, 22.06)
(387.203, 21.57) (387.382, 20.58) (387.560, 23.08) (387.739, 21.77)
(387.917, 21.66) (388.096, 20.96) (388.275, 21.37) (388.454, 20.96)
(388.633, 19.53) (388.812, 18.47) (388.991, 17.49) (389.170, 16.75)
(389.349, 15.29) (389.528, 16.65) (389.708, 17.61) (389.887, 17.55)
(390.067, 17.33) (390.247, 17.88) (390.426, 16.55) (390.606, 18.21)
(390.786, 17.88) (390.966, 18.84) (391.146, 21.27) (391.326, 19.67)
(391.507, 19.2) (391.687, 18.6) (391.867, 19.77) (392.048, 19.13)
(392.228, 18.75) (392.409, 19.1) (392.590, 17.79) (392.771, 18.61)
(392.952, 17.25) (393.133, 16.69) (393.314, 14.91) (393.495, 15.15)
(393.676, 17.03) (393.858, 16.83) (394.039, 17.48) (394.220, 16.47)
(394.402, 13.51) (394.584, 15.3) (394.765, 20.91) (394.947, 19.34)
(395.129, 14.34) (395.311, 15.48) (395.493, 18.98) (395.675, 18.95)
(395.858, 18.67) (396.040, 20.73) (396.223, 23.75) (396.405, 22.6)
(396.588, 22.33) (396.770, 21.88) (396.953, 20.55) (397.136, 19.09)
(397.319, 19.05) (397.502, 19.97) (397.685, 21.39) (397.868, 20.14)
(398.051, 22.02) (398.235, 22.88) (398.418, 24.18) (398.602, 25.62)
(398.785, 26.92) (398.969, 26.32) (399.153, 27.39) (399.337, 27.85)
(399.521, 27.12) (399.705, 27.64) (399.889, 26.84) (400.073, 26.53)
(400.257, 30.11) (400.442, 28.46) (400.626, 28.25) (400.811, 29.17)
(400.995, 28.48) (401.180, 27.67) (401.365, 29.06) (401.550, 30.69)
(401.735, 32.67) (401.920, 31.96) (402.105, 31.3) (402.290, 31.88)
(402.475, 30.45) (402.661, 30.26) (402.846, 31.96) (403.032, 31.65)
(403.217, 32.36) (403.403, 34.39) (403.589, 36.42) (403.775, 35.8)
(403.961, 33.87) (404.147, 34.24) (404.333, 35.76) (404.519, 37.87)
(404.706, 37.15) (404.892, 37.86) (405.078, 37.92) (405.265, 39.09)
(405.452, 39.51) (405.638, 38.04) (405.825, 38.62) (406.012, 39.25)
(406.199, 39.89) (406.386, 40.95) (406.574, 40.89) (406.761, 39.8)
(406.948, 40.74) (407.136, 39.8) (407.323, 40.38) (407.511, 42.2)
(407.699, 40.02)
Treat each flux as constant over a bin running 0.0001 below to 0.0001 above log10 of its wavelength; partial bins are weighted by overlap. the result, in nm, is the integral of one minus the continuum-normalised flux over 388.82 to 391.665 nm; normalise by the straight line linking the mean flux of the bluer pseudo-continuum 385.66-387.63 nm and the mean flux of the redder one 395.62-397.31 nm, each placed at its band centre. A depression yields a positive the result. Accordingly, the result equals 0.48 nm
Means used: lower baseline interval 22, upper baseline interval 20.9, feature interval 17.9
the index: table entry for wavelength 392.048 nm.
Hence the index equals 19.13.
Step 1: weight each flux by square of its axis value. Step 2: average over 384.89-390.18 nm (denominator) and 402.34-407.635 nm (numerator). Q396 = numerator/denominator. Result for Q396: 1.97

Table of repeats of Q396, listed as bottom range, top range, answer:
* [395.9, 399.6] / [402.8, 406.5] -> 1.65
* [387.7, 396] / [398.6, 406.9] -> 1.93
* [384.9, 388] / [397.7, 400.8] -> 1.26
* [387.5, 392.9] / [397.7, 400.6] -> 1.44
